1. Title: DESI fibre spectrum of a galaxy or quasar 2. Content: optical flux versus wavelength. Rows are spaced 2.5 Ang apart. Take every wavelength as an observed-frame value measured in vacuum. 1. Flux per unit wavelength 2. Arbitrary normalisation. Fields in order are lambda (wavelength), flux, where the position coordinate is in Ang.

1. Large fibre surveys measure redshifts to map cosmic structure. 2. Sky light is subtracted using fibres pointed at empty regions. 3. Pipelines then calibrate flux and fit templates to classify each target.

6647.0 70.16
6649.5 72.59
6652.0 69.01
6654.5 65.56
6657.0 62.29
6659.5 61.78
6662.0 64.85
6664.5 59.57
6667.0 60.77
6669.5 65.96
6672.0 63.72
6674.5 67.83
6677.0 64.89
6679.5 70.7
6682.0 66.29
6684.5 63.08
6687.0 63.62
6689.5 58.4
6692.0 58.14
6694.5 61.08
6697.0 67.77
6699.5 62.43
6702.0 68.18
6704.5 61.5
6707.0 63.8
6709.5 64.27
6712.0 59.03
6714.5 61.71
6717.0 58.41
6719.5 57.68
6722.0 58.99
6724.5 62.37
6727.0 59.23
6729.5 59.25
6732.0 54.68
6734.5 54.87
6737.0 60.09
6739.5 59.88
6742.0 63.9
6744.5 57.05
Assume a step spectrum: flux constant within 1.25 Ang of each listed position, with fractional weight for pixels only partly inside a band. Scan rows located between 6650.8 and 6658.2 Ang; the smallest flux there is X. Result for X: 62.29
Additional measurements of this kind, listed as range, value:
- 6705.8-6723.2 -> 57.68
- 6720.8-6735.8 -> 54.68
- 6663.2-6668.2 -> 59.57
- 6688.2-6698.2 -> 58.14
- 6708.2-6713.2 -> 59.03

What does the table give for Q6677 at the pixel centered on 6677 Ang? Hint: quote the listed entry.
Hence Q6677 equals 64.89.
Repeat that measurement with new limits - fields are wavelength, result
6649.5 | 72.59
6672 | 63.72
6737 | 60.09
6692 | 58.14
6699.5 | 62.43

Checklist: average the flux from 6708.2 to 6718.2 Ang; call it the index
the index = 60.9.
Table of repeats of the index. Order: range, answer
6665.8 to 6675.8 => 64.6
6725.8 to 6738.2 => 57.6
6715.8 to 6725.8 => 59.4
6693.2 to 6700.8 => 63.8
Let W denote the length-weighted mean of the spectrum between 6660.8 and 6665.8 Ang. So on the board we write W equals 62.2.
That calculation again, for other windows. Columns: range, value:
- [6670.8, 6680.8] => 66.8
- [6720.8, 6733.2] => 58.9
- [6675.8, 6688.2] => 65.7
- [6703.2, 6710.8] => 63.2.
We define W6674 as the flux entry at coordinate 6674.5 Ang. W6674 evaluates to 67.83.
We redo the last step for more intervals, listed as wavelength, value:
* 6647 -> 70.16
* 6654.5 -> 65.56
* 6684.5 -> 63.08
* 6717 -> 58.41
